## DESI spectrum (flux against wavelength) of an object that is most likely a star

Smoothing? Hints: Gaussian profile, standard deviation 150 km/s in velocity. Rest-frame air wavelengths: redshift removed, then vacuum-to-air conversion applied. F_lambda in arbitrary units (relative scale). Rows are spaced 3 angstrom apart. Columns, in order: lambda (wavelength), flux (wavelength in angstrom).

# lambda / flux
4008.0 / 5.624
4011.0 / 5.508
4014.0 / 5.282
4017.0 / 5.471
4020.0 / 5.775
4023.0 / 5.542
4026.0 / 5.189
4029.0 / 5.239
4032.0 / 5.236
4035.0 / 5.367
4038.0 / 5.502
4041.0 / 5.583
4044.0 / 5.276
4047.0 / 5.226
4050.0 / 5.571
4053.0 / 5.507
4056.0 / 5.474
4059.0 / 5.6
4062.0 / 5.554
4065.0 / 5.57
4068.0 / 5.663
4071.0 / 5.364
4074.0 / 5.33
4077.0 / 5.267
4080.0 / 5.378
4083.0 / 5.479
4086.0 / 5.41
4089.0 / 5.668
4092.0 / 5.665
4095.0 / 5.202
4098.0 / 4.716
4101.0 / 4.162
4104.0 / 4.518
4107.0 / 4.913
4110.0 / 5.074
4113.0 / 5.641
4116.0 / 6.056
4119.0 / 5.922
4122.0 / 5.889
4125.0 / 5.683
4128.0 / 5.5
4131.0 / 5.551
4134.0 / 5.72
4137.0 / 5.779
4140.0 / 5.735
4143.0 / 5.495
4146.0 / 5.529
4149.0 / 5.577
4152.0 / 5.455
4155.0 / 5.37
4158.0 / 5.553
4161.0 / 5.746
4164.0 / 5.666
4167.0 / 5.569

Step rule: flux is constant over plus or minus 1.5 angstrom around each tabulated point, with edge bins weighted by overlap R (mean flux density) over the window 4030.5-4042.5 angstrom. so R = 5.42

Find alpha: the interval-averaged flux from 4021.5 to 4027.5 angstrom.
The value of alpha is 5.37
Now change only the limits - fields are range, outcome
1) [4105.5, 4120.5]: 5.52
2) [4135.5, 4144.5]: 5.67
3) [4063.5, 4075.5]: 5.48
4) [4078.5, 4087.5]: 5.42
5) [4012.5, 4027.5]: 5.45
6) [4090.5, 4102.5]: 4.94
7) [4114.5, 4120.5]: 5.99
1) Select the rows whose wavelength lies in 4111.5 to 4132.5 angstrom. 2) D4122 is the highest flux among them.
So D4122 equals 6.056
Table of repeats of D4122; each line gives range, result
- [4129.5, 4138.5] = 5.779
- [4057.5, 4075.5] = 5.663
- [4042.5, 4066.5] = 5.6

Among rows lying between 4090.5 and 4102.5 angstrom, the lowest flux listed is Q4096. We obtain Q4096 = 4.162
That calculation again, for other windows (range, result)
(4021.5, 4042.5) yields 5.189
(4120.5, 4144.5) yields 5.495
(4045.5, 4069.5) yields 5.226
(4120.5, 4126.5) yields 5.683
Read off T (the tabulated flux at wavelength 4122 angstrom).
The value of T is 5.889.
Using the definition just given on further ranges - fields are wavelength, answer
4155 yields 5.37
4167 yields 5.569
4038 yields 5.502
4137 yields 5.779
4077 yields 5.267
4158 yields 5.553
